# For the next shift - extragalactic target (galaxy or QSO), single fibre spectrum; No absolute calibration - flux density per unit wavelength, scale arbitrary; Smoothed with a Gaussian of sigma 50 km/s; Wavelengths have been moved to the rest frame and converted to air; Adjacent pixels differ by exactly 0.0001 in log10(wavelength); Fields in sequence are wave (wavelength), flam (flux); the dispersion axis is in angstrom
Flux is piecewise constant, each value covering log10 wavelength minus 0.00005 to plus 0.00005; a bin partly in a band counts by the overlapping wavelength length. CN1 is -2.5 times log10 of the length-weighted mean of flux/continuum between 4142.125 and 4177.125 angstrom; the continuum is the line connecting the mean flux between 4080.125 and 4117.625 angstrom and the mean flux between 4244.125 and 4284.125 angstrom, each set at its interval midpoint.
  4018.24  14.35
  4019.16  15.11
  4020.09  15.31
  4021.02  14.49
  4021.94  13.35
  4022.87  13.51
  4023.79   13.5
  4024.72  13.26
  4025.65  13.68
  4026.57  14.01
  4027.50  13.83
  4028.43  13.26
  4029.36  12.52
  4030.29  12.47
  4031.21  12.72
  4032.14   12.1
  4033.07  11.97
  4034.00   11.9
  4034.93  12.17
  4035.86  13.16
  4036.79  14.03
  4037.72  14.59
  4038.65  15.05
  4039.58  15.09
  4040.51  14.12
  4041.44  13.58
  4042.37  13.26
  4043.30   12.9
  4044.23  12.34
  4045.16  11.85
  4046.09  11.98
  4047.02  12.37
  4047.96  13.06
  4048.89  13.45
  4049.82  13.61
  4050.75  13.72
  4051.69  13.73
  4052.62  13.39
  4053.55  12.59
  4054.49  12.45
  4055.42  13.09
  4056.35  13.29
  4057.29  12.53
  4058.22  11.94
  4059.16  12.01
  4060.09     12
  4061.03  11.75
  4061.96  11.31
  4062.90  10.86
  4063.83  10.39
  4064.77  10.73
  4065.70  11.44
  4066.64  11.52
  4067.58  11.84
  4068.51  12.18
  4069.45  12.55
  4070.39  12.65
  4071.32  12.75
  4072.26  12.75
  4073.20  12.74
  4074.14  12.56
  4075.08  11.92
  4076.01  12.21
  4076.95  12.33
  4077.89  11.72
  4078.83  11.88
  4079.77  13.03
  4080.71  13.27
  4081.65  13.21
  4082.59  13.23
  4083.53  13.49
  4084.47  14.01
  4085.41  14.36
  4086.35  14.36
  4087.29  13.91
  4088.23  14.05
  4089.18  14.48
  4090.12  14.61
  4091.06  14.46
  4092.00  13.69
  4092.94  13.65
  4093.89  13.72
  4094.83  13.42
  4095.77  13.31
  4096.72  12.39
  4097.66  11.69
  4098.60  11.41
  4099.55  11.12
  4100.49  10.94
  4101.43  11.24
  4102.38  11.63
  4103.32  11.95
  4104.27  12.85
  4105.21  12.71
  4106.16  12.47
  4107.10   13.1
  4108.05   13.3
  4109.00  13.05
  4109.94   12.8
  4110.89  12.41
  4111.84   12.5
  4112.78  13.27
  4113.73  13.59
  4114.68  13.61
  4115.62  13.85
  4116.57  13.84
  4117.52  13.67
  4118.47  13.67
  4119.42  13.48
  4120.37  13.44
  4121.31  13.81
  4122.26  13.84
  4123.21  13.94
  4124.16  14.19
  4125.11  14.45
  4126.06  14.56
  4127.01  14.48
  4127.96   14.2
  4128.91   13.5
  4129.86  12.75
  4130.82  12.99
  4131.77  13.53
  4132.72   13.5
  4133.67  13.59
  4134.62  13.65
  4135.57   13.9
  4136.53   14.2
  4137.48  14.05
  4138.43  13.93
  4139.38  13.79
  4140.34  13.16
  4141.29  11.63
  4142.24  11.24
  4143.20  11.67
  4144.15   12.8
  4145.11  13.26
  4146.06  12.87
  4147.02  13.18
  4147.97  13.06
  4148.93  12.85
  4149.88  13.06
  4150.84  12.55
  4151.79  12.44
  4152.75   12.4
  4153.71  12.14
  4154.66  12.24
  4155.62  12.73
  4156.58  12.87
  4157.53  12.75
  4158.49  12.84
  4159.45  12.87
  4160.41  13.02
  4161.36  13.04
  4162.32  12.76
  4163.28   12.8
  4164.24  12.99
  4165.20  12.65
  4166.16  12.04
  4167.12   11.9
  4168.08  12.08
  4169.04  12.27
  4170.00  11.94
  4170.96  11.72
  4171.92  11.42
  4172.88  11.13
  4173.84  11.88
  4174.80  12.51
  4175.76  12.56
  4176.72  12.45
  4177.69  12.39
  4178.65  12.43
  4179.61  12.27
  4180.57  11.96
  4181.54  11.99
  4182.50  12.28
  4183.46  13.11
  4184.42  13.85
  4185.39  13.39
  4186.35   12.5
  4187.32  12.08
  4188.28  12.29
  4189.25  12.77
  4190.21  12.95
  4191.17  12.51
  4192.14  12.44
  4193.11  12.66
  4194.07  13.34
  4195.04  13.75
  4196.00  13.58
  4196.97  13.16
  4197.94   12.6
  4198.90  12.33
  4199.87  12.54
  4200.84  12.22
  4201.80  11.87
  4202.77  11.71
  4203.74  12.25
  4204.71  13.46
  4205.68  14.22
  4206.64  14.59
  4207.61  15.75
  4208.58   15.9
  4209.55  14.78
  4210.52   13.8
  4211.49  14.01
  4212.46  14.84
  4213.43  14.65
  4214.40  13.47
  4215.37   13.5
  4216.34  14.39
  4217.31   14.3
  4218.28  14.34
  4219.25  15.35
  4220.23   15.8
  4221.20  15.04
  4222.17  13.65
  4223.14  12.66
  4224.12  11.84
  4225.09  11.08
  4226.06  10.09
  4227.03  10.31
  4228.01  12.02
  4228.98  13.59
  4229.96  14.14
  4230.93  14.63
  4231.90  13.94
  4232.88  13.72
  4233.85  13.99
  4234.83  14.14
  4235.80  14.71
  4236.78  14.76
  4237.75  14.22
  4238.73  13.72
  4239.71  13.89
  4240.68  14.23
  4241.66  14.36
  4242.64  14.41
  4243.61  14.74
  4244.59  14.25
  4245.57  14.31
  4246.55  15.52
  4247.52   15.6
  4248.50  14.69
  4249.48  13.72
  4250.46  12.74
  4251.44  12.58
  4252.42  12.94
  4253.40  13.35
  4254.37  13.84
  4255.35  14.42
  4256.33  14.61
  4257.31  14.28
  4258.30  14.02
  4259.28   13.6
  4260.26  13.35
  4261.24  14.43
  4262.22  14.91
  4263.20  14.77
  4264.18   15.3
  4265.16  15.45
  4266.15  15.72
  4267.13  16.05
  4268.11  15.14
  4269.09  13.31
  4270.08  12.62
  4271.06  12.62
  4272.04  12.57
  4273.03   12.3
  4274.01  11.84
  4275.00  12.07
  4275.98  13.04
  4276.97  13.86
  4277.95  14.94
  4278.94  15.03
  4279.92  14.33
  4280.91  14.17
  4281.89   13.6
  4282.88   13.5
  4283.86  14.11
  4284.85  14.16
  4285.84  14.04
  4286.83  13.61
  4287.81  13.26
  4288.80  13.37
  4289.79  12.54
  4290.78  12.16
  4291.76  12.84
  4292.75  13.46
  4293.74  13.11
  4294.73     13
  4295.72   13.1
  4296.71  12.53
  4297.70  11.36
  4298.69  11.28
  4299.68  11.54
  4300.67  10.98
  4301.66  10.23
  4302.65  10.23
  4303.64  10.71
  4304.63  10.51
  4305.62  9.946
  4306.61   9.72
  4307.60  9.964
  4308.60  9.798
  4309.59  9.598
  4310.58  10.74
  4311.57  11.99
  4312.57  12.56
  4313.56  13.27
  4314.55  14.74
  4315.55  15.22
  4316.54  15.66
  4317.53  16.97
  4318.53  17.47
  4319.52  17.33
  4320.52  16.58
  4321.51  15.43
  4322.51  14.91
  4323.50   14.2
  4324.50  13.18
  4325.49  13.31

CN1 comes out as 0.08 mag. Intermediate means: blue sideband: 13.1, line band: 12.5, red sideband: 14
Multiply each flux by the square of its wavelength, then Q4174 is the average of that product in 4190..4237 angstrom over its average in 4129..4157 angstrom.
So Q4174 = 1.1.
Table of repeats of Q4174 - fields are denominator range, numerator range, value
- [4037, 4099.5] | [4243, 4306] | 1.15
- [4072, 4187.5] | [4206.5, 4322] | 1.12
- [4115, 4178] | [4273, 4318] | 1.04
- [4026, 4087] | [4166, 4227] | 1.09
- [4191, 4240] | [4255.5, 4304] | 1.01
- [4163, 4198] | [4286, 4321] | 1.07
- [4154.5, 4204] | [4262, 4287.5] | 1.17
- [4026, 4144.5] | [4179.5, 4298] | 1.13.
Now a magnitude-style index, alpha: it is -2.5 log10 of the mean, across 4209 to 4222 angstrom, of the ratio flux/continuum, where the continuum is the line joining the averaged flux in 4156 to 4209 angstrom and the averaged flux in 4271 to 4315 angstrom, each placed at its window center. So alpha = -0.15 mag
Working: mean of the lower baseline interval 12.7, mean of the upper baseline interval 12.4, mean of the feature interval 14.5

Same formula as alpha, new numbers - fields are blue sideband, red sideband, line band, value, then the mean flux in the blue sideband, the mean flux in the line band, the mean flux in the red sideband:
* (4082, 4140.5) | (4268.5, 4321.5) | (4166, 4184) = 0.09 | 13.4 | 12.1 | 12.9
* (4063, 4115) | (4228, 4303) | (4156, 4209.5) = 0.04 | 12.7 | 12.7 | 13.6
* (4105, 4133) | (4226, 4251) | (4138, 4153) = 0.07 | 13.5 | 12.7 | 13.9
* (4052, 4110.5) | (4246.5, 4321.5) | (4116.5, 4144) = -0.06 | 12.6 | 13.5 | 13.3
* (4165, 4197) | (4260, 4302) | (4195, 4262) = -0.07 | 12.5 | 13.8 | 13.4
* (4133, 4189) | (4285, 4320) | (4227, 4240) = -0.10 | 12.6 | 13.8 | 12.6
